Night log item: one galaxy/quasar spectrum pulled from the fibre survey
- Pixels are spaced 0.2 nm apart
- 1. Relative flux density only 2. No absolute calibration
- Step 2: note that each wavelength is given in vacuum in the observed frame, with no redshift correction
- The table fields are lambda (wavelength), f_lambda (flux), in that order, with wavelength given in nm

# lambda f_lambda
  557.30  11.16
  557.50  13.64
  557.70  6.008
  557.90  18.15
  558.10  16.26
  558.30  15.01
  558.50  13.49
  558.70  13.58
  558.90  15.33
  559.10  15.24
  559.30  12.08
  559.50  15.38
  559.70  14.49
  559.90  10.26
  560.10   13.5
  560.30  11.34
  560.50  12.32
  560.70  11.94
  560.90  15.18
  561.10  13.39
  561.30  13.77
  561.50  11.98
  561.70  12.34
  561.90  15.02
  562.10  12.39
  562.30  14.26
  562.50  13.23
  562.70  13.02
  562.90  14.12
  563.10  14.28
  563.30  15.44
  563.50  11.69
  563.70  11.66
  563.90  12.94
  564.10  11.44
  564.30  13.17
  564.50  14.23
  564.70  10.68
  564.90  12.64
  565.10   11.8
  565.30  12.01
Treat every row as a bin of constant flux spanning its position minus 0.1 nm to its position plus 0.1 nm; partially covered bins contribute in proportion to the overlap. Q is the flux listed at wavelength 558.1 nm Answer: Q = 16.26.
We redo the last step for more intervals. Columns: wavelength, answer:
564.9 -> 12.64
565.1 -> 11.8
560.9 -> 15.18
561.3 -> 13.77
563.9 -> 12.94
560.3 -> 11.34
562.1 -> 12.39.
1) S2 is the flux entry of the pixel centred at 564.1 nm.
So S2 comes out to 11.44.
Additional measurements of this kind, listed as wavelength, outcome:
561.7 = 12.34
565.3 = 12.01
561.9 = 15.02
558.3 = 15.01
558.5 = 13.49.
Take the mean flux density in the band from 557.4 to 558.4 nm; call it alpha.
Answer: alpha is 13.8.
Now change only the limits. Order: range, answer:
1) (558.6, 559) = 14.5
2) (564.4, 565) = 12.5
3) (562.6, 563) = 13.6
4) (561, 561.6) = 13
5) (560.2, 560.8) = 11.9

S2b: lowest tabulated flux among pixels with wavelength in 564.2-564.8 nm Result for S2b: 10.68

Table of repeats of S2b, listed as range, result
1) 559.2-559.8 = 12.08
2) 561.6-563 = 12.34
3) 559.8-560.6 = 10.26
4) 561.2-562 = 11.98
